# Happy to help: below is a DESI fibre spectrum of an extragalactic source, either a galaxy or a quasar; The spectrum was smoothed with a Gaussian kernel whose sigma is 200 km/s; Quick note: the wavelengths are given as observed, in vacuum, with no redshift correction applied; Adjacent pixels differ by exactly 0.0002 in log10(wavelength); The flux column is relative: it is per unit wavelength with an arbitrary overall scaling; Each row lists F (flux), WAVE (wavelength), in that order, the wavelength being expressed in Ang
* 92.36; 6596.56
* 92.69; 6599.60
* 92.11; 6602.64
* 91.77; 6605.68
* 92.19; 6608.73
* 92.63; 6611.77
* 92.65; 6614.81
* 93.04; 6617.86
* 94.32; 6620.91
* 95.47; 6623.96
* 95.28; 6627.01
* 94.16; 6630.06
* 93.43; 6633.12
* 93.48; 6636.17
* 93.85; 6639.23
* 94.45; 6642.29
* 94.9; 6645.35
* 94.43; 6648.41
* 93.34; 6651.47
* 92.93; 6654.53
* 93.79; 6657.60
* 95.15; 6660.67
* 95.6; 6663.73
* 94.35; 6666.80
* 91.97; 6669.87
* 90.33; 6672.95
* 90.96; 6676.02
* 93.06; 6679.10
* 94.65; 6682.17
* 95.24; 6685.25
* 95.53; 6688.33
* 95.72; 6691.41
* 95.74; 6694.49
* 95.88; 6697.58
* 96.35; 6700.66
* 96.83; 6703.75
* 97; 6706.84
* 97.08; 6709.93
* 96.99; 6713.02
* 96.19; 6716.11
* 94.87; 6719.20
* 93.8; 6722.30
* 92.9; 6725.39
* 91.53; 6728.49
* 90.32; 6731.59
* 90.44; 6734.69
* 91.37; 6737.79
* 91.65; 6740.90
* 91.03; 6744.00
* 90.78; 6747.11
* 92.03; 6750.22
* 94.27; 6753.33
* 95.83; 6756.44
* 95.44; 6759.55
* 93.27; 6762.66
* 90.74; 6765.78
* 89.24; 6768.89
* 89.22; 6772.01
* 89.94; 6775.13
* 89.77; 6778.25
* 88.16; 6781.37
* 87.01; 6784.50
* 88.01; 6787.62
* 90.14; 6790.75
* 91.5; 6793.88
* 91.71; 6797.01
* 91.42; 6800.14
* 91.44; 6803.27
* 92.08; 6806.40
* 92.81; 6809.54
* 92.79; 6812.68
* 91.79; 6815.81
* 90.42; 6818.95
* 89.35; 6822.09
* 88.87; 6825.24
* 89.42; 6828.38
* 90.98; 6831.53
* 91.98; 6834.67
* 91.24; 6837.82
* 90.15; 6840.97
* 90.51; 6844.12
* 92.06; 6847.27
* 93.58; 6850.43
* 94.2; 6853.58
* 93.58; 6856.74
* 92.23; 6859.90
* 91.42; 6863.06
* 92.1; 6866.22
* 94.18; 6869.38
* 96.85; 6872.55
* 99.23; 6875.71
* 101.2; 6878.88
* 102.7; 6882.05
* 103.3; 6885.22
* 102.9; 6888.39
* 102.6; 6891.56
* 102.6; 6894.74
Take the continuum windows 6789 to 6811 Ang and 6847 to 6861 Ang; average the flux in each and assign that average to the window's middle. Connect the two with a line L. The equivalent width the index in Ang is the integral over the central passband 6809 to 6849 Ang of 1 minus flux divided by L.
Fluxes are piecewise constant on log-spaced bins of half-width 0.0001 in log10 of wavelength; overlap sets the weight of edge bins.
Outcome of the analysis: 0.7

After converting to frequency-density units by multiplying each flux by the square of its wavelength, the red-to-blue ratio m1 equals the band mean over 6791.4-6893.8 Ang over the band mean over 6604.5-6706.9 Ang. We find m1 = 1.05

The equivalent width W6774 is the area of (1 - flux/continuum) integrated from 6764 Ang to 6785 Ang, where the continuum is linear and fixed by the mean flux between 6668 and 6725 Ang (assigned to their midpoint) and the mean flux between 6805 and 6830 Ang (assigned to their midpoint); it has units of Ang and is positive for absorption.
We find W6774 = 0.7 Ang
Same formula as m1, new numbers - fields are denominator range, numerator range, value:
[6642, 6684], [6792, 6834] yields 1.02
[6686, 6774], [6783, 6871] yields 1.00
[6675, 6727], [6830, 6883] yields 1.03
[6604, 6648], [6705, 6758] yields 1.03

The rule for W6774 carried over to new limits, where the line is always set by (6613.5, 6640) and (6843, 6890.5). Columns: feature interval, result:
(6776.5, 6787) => 0.78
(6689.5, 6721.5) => -0.52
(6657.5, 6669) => -0.05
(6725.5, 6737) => 0.47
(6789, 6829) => 1.90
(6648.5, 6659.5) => 0.08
